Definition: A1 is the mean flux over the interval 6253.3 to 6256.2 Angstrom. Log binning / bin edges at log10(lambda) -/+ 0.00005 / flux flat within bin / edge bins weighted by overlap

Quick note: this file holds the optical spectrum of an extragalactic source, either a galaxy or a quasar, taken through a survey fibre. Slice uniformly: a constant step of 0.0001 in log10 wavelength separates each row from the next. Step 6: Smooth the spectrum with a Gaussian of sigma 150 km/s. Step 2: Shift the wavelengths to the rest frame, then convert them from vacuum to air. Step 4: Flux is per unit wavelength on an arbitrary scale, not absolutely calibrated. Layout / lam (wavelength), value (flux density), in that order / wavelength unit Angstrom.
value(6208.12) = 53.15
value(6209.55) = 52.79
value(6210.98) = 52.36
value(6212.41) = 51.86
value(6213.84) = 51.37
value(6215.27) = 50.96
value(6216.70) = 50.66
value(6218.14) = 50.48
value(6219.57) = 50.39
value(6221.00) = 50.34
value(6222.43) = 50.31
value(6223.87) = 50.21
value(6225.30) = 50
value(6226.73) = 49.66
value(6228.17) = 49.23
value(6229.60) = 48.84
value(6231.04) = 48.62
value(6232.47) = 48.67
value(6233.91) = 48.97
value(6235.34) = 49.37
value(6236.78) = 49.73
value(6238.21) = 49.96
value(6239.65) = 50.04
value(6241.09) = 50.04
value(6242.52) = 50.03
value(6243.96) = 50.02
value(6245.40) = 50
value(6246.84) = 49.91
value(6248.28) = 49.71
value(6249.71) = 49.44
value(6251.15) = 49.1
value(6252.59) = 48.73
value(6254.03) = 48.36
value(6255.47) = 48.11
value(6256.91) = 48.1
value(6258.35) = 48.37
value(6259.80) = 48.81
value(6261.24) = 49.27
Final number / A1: 48.2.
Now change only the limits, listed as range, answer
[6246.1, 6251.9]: 49.6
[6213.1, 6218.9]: 50.8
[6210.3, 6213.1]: 52.1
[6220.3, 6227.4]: 50.1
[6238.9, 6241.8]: 49.9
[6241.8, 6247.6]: 50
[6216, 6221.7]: 50.4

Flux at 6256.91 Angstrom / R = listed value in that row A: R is 48.1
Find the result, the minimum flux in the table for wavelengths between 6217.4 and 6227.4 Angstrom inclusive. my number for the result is 49.66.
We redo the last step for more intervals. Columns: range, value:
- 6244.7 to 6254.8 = 48.36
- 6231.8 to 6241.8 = 48.67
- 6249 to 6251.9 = 49.1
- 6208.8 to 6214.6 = 51.37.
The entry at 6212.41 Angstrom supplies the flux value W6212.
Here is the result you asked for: 51.86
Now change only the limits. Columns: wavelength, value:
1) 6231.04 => 48.62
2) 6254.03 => 48.36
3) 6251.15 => 49.1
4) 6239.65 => 50.04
